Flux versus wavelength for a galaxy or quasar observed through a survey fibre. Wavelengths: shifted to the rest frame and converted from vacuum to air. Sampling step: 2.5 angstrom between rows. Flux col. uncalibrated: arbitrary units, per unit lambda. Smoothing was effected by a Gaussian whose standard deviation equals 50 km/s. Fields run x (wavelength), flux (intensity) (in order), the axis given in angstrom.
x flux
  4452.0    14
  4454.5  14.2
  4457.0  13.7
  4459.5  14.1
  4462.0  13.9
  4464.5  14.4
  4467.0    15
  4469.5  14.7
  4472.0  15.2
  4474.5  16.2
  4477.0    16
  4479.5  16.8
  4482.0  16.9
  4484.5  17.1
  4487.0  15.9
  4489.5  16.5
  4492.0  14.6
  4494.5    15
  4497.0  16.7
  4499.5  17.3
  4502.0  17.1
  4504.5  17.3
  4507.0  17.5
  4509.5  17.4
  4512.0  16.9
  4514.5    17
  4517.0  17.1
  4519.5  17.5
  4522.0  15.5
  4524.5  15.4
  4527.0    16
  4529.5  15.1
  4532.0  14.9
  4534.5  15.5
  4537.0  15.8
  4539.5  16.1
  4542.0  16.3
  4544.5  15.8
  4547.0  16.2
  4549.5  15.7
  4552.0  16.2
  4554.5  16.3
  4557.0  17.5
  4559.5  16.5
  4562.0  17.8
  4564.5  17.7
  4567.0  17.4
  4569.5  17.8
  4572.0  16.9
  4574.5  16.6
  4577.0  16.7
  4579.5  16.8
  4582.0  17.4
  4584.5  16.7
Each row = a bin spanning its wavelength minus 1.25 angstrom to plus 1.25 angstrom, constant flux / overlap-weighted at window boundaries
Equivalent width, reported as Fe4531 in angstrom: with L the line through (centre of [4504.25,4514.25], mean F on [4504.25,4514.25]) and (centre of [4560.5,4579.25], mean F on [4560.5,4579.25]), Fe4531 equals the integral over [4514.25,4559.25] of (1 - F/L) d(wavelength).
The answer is 3.0 angstrom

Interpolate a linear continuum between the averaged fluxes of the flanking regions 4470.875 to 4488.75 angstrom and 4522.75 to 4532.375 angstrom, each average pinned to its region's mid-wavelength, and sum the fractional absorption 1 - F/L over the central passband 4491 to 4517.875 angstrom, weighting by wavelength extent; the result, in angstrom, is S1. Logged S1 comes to -1.5 angstrom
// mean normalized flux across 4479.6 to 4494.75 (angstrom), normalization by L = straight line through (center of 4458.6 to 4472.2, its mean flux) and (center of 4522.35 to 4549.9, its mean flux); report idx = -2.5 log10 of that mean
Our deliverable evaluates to -0.088 mag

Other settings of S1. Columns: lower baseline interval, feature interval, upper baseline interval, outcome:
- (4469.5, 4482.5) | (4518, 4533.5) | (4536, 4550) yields 0.25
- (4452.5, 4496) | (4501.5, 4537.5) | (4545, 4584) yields -0.72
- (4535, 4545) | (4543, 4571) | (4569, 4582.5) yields -0.60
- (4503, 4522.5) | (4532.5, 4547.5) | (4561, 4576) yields 1.16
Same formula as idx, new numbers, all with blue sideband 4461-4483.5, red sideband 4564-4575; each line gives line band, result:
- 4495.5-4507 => -0.070 mag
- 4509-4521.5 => -0.051 mag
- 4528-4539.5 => 0.082 mag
